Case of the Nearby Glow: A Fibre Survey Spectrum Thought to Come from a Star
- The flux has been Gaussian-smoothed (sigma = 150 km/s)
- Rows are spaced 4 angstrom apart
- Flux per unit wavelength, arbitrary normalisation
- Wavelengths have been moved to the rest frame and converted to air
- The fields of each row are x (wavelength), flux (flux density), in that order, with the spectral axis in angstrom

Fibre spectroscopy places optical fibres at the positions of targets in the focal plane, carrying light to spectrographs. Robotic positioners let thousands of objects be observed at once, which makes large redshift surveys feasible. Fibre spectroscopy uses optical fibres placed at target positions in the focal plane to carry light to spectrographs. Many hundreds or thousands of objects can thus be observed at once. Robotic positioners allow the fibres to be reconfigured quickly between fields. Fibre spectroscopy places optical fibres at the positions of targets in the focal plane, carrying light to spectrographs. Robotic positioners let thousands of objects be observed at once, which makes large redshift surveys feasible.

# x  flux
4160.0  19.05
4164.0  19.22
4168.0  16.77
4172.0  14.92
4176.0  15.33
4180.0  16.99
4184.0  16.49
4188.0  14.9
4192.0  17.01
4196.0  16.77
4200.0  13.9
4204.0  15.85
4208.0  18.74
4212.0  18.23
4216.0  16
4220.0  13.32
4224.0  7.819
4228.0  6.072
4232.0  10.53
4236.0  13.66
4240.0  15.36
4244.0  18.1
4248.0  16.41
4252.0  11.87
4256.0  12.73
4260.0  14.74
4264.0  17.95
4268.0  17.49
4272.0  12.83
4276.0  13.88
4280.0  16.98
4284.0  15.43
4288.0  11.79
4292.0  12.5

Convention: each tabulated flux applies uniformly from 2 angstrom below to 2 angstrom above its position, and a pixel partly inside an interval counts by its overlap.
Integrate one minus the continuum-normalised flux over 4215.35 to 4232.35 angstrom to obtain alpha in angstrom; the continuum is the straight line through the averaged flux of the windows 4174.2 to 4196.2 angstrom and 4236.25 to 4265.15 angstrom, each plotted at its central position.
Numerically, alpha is 5.7 angstrom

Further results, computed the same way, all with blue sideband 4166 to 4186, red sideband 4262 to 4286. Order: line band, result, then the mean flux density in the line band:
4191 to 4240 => 6.1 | 14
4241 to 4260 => 1.2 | 14.8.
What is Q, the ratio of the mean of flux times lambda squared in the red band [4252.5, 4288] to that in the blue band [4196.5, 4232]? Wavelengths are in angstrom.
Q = 1.12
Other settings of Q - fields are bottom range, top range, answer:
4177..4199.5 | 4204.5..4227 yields 0.91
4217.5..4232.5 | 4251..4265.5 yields 1.53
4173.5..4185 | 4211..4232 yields 0.75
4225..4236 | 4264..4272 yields 1.81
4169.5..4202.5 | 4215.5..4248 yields 0.82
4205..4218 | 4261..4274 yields 0.94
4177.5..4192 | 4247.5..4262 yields 0.87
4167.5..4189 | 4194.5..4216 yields 1.06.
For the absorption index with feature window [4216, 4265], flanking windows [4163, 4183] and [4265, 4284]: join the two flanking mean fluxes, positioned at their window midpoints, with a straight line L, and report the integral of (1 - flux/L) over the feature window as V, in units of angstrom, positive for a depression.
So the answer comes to 7.93 angstrom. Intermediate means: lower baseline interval 16.5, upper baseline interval 15.4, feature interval 13.2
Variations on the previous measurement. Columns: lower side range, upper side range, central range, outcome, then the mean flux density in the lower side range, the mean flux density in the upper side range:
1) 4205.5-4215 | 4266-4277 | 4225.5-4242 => 5.4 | 18.1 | 14.8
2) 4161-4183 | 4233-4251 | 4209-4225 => 1.4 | 16.7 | 15.4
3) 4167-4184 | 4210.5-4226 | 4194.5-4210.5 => -2.0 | 16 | 13.7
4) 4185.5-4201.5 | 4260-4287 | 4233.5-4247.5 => 0.0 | 15.7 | 15.5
